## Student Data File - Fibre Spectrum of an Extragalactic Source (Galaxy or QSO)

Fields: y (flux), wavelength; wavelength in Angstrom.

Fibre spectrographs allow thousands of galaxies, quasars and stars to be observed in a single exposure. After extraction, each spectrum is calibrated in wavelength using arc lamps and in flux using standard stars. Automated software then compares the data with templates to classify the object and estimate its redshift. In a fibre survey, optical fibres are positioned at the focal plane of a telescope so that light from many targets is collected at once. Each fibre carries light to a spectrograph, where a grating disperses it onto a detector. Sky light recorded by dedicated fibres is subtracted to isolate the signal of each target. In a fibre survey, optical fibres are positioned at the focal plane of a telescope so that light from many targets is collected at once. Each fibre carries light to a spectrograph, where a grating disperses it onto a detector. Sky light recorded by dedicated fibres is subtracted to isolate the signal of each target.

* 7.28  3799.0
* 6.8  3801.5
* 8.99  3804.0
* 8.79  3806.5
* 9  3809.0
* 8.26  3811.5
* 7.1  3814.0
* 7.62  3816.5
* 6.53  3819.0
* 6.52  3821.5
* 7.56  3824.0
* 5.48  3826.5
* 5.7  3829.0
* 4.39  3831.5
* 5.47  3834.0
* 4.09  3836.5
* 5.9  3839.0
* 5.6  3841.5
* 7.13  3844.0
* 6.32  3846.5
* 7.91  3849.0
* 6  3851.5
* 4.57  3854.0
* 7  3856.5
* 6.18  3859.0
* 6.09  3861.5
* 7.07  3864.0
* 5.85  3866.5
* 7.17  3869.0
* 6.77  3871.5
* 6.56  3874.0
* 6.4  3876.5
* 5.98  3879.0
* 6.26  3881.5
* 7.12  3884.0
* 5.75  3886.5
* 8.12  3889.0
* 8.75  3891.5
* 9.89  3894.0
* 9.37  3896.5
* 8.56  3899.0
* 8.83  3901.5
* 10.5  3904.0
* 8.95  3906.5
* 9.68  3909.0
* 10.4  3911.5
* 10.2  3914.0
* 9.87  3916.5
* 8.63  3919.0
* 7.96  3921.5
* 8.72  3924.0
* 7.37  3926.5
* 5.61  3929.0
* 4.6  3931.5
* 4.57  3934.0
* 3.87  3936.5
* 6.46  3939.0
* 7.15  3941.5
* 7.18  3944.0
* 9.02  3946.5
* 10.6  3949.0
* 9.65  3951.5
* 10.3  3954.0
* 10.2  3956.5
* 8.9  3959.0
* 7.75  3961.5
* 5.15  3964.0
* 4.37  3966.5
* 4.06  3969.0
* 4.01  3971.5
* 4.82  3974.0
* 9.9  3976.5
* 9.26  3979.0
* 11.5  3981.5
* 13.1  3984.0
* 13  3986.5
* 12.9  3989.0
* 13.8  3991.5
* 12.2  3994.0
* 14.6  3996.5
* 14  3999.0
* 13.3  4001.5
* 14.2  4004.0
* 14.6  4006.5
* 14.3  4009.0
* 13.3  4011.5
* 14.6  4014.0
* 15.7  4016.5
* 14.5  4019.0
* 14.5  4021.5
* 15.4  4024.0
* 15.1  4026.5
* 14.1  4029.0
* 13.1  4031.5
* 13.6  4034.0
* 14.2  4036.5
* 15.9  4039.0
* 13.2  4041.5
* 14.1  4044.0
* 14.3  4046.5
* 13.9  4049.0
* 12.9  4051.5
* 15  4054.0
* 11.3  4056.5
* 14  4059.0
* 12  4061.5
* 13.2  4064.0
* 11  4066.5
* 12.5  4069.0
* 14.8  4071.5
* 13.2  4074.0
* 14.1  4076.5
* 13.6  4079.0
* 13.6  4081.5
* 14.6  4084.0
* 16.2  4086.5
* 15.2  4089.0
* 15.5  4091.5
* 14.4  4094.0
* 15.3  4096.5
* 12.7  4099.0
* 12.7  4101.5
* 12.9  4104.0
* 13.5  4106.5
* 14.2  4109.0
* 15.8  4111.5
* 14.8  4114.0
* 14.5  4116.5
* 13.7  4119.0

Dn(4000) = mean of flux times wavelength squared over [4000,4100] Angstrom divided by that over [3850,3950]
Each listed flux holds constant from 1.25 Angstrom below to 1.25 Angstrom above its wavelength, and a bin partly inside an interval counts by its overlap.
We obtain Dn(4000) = 2.0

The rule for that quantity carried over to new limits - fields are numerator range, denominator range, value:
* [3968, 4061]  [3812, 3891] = 2.20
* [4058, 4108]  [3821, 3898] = 2.35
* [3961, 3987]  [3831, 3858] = 1.41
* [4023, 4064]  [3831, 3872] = 2.50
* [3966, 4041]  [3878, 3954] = 1.63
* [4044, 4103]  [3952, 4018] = 1.31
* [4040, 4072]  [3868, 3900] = 1.94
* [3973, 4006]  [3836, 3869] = 2.10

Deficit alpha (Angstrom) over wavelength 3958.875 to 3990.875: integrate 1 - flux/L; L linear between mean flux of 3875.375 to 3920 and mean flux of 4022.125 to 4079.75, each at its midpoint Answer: 7.9 Angstrom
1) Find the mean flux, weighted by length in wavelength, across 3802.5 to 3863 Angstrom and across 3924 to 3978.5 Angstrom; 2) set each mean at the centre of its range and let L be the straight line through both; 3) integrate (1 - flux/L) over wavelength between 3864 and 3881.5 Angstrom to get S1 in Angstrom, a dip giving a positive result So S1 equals 0.6 Angstrom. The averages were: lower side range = 6.59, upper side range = 7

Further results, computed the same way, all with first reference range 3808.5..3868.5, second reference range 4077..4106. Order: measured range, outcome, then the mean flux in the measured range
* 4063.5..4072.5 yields 0.5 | 12.8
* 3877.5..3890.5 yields 1.8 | 6.68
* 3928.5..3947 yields 6.9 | 5.96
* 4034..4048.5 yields -1.8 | 14.3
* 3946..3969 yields 4.2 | 8.18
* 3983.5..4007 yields -4.8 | 13.6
